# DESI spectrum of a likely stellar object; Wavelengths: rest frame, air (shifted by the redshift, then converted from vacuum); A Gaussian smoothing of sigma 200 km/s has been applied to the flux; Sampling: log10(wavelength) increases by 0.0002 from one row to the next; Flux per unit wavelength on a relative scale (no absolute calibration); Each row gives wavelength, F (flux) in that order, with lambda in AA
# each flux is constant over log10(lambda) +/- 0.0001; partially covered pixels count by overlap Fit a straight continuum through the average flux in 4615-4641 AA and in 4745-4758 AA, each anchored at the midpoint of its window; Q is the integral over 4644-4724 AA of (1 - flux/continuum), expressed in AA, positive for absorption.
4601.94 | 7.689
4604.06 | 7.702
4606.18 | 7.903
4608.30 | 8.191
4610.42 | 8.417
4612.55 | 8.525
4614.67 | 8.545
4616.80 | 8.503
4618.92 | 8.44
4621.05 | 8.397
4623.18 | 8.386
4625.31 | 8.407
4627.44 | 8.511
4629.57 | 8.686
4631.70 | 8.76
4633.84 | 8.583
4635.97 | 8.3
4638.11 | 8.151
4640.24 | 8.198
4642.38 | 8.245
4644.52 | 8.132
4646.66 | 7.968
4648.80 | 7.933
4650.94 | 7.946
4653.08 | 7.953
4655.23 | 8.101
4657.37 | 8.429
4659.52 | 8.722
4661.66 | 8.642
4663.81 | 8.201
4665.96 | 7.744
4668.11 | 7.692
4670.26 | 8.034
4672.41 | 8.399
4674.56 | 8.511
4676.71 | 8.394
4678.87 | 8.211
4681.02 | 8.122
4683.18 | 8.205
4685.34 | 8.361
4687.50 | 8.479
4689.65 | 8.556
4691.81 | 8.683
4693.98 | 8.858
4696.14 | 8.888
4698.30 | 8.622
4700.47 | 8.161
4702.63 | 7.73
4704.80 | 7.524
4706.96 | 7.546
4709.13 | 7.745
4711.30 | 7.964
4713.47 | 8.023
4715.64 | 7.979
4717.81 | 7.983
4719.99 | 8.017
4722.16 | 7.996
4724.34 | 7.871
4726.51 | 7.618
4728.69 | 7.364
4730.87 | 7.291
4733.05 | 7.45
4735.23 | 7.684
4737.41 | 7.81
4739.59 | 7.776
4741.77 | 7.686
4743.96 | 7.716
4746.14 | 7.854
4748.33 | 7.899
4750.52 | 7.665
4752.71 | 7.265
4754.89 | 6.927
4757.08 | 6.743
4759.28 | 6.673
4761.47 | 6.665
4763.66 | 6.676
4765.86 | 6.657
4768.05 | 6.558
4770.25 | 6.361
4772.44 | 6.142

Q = -2.0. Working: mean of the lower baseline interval 8.45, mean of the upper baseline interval 7.41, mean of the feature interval 8.17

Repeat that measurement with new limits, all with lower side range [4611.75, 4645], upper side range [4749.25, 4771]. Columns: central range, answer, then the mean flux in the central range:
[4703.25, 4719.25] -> -0.87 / 7.82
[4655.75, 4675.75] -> -0.71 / 8.26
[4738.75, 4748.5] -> -1.03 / 7.77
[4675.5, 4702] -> -2.60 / 8.45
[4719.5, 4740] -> -1.35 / 7.68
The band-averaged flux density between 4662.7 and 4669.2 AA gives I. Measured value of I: 7.88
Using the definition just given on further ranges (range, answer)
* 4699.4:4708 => 7.75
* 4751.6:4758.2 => 6.98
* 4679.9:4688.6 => 8.3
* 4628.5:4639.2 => 8.5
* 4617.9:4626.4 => 8.4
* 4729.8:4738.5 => 7.56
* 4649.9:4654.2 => 7.94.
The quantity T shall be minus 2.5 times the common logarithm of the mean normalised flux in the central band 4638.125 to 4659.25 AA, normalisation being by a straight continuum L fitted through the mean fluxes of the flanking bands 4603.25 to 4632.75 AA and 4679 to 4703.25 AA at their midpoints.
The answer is 0.04 mag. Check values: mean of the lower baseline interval 8.39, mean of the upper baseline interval 8.43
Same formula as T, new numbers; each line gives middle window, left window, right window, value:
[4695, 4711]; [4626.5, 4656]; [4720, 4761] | -0.03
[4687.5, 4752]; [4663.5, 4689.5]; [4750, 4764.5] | -0.06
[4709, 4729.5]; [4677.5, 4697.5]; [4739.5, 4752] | 0.03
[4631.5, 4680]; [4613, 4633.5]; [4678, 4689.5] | 0.02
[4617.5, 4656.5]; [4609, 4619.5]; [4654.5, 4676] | 0.01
